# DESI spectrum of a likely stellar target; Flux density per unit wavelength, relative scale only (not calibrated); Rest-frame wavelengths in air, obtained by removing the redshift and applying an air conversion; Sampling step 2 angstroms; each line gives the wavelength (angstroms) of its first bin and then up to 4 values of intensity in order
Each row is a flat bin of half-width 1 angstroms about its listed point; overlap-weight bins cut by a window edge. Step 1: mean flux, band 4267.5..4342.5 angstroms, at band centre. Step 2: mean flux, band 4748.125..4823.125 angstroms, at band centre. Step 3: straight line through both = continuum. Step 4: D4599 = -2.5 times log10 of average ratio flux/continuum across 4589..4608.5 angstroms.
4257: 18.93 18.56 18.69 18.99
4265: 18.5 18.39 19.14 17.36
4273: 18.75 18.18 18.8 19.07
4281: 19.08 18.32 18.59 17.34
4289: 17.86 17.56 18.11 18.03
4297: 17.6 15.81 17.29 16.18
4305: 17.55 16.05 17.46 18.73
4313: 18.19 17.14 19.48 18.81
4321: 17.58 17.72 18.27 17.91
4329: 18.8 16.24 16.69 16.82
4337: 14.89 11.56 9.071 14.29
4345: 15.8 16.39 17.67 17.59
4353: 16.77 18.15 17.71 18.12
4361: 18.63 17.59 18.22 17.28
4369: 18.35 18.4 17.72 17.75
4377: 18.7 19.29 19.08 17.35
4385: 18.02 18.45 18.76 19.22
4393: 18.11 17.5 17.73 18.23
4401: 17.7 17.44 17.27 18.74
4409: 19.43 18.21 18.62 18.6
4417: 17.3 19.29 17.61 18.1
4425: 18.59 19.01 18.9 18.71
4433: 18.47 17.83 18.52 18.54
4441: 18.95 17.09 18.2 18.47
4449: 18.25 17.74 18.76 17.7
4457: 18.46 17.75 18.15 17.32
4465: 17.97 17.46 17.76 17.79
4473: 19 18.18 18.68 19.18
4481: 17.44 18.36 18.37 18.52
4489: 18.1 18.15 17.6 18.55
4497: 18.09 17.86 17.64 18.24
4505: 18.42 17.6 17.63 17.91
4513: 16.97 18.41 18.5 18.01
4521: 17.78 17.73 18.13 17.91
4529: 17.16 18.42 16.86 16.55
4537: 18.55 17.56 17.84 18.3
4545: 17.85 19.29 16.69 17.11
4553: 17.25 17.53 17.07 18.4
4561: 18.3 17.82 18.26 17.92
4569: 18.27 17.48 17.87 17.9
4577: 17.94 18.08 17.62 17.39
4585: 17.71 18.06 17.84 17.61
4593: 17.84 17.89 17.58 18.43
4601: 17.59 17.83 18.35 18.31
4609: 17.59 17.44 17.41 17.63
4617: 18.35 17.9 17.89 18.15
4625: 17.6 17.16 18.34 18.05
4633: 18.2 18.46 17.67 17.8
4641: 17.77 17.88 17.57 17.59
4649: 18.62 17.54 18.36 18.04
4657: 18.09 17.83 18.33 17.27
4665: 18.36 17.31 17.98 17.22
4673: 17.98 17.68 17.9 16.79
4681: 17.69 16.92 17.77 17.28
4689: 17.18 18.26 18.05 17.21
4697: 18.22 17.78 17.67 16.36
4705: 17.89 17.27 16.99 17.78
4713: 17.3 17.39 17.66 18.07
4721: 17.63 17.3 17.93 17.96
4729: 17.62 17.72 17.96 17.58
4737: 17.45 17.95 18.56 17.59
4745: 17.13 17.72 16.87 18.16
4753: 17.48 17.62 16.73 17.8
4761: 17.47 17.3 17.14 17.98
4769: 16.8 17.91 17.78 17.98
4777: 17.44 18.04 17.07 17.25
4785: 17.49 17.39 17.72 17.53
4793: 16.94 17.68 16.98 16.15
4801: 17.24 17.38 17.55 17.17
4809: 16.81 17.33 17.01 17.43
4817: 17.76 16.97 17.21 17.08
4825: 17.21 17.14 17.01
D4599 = -0.04 mag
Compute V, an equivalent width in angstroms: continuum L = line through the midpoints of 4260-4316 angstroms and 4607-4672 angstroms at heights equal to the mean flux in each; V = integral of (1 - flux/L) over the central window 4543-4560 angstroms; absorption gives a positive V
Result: 0.2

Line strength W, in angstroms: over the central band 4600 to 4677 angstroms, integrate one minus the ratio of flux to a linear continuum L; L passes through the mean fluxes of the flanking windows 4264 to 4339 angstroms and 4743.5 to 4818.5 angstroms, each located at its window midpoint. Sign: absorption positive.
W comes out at -1.7 angstroms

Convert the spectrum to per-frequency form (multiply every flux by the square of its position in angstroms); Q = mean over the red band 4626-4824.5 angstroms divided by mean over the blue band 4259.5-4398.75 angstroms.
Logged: 1.2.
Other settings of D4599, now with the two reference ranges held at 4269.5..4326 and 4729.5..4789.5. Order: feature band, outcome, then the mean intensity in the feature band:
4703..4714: 0.02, 17.3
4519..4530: 0.00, 17.8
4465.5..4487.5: -0.03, 18.2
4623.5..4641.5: -0.01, 17.9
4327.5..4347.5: 0.18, 15.1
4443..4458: -0.02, 18.1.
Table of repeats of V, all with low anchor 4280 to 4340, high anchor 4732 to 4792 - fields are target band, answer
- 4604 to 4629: -0.47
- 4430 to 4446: -0.78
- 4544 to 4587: -0.78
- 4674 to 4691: 0.08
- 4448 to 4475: -0.88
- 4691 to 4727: -0.10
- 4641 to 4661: -0.50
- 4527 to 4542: -0.10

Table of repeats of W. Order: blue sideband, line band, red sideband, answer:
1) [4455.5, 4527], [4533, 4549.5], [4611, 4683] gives 0.2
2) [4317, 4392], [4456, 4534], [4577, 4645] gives -1.7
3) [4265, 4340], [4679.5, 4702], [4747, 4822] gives -0.3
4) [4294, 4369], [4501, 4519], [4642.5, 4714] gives -0.6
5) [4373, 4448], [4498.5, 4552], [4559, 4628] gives 0.6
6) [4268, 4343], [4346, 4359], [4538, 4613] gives 0.0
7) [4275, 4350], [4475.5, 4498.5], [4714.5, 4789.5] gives -1.3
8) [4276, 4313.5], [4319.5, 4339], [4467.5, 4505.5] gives 1.0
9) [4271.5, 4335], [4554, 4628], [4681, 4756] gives -0.7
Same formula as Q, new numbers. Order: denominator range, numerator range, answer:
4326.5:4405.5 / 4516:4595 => 1.12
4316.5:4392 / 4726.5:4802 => 1.21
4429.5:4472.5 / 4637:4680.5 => 1.08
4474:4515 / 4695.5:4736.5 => 1.07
